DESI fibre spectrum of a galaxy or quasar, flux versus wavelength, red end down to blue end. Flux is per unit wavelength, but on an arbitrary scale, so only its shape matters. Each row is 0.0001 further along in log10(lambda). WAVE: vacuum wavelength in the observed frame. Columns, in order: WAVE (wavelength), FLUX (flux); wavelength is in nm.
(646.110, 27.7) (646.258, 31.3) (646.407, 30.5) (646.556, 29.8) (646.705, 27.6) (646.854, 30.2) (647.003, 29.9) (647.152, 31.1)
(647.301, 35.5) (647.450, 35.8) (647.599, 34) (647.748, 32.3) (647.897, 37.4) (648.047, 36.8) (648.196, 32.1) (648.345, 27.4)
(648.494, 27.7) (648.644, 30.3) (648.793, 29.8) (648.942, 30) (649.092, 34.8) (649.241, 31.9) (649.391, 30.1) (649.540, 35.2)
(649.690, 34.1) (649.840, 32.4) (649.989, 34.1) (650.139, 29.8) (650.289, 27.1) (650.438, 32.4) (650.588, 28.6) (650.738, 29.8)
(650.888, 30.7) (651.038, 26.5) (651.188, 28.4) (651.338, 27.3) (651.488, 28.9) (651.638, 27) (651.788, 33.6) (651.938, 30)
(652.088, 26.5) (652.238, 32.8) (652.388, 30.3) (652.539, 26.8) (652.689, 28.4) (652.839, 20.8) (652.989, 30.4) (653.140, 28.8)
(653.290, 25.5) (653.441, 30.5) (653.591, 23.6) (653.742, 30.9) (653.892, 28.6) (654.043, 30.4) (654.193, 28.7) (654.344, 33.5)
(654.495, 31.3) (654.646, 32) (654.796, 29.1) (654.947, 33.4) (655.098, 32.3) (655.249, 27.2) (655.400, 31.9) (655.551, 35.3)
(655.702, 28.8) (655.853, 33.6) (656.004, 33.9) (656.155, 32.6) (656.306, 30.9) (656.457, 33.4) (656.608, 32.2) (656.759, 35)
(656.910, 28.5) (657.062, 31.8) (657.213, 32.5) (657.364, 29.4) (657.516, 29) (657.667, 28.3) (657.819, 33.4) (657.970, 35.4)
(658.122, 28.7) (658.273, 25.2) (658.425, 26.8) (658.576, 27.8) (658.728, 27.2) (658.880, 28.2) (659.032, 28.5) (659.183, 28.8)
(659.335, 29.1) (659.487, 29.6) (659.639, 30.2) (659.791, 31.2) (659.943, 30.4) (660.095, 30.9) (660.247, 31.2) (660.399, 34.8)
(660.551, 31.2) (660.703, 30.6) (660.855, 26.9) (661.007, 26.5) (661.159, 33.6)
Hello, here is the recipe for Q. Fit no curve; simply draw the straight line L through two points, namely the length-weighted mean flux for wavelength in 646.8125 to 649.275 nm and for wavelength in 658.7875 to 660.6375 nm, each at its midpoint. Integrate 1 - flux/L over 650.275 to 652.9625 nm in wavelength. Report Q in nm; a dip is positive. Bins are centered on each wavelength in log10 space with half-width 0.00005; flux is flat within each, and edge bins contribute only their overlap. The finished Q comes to 0.25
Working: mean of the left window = 32.2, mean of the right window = 30.3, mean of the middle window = 28.7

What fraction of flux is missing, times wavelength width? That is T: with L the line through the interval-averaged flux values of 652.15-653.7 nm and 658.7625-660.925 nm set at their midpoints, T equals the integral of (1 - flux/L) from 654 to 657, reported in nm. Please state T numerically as -0.32 nm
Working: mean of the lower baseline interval 27.8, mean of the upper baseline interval 30.1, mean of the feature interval 31.7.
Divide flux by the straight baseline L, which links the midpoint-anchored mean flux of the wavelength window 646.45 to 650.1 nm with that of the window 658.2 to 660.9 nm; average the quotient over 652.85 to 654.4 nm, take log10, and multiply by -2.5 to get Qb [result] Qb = 0.08 mag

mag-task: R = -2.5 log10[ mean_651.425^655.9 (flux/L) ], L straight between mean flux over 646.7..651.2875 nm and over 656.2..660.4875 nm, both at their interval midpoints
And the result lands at 0.04 mag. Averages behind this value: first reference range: 31.4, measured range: 29.7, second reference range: 30.3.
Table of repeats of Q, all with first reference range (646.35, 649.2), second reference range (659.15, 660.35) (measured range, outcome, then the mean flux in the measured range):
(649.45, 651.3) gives 0.04 nm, 30.7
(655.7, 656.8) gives -0.07 nm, 32.7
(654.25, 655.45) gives -0.01 nm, 31.3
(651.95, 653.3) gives 0.14 nm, 28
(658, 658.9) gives 0.08 nm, 27.7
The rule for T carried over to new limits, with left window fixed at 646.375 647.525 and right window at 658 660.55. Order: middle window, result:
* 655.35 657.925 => -0.171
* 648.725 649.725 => -0.040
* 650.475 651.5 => 0.066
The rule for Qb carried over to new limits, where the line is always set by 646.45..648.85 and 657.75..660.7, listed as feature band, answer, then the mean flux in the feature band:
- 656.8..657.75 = 0.005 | 30.1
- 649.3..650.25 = -0.033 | 32.4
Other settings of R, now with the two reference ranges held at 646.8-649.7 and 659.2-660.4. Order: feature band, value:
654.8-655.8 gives -0.003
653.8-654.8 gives 0.026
